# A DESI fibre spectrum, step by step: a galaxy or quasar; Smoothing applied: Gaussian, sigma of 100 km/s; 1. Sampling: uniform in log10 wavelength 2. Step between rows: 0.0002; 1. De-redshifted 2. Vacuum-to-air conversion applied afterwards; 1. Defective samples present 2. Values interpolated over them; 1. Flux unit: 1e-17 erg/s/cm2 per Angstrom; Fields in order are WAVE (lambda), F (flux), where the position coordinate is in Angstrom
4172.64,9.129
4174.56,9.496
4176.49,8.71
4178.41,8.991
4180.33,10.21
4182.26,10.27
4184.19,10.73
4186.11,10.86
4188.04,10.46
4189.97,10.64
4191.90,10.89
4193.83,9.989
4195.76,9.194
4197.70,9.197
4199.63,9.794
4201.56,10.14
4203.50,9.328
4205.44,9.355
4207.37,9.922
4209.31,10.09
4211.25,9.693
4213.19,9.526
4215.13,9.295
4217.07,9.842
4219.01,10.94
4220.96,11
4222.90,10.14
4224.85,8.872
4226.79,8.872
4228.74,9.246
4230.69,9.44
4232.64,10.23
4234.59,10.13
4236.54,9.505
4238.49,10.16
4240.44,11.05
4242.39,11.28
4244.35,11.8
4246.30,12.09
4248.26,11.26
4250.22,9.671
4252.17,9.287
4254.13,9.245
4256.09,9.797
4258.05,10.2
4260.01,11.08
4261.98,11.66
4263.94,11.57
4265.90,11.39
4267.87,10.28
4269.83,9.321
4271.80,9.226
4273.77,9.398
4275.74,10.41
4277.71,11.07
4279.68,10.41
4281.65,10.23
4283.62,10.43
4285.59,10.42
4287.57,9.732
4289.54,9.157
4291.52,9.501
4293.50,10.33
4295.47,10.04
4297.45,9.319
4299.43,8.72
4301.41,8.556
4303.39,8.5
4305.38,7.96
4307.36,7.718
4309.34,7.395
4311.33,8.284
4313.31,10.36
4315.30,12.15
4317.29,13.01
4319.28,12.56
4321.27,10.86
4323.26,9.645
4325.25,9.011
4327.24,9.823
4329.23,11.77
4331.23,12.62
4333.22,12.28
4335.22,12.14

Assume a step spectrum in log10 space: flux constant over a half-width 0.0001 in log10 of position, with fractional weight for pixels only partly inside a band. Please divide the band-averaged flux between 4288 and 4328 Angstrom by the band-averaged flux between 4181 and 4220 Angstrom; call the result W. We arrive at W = 0.96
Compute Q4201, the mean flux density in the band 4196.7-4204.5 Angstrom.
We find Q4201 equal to 9.6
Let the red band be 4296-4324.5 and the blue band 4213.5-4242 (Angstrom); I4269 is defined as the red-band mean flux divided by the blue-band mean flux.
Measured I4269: 1.0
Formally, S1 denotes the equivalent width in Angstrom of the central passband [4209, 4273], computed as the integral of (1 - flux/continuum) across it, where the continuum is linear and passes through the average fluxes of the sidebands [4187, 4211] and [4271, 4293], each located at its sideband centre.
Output -1.6 Angstrom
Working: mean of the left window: 9.91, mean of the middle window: 10.2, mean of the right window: 10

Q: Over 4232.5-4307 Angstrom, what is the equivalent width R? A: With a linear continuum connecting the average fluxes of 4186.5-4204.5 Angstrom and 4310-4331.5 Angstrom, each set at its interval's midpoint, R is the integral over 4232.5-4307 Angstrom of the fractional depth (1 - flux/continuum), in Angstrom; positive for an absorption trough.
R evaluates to 2.6 Angstrom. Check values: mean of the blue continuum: 9.98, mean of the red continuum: 10.8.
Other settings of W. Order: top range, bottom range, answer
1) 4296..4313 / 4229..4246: 0.81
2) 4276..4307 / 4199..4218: 0.99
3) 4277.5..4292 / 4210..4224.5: 1.01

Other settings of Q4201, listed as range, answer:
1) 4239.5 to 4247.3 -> 11.6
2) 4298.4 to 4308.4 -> 8.29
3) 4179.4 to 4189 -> 10.5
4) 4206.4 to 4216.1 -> 9.71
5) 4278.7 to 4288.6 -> 10.2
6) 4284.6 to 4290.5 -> 9.78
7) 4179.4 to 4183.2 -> 10.2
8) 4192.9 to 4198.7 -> 9.46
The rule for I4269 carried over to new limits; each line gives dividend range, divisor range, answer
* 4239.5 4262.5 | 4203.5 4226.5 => 1.09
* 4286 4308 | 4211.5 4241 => 0.92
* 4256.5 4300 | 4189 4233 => 1.04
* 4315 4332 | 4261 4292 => 1.09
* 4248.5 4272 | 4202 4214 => 1.06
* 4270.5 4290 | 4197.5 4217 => 1.04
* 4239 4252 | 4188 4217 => 1.12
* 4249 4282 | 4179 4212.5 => 1.02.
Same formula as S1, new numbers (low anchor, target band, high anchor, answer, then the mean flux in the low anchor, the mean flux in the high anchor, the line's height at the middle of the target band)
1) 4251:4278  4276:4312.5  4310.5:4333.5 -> 4.4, 10.3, 11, 10.6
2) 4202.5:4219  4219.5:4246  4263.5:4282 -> -0.7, 9.71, 10.3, 9.92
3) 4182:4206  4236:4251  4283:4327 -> -1.5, 10.1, 9.71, 9.91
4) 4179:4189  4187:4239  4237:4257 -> 3.2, 10.5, 10.5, 10.5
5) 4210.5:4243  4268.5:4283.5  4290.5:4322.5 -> -0.4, 9.94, 9.7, 9.79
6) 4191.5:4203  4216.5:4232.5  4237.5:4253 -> 0.9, 9.79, 10.8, 10.4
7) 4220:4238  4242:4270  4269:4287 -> -2.1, 9.73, 10.1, 9.93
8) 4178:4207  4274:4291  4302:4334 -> 0.0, 10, 10.2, 10.2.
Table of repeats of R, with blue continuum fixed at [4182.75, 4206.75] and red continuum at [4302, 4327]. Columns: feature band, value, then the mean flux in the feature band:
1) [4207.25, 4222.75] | -0.1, 10.1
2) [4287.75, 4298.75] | 0.2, 9.65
